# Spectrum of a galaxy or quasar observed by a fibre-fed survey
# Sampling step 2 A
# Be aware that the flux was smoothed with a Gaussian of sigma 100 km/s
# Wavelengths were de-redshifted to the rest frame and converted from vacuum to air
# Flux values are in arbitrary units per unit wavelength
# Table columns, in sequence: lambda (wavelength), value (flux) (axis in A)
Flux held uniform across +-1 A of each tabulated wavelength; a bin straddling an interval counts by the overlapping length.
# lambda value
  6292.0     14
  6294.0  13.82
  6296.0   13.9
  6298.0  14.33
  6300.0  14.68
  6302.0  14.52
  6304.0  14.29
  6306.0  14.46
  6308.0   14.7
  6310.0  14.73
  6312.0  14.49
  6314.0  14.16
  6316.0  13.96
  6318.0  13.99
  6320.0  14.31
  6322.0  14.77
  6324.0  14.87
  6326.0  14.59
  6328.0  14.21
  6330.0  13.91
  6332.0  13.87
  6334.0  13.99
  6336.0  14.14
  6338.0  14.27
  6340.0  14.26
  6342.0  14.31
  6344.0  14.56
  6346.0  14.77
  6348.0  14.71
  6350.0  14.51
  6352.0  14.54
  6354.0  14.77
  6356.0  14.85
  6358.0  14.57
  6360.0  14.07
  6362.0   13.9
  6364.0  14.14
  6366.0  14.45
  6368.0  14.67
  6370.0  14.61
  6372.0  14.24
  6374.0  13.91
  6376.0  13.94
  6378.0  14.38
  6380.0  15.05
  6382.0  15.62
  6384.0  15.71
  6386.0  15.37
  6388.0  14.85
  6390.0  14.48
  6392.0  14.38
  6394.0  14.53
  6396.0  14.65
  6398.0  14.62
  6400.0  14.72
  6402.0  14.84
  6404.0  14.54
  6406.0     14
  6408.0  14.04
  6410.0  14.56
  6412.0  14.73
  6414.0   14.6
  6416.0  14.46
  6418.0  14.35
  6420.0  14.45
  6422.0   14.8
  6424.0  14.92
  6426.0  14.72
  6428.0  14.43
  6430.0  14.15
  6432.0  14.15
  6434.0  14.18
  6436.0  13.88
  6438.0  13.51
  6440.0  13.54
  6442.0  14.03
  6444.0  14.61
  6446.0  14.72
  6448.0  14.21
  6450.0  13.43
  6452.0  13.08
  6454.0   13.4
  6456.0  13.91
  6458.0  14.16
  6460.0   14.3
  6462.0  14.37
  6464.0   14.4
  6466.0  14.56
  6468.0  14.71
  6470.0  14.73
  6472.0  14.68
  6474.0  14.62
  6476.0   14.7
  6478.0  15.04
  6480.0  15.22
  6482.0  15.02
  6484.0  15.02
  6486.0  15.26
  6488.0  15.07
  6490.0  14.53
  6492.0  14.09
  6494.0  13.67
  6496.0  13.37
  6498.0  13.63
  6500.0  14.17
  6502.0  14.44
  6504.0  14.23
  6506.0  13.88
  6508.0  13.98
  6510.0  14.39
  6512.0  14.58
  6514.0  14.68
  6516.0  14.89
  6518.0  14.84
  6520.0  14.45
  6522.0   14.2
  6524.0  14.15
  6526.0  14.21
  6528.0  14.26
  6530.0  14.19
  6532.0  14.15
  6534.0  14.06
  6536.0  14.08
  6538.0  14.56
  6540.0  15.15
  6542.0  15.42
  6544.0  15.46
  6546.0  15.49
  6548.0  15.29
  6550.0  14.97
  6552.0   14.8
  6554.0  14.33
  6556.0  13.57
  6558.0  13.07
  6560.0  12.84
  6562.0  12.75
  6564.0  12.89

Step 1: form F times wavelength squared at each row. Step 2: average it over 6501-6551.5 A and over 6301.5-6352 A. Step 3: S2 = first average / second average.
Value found 1.1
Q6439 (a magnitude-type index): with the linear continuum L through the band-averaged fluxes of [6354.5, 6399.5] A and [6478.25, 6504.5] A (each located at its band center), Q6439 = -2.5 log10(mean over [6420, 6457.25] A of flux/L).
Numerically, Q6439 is 0.03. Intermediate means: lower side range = 14.6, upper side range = 14.5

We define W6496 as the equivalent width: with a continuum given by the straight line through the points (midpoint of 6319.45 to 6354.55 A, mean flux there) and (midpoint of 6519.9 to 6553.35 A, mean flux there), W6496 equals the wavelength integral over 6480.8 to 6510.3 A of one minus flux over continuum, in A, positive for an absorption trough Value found 0.6 A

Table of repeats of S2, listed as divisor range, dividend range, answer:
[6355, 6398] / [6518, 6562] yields 1.04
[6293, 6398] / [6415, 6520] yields 1.03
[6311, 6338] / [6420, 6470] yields 1.03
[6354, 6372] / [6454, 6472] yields 1.03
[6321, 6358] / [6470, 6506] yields 1.05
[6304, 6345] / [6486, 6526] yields 1.06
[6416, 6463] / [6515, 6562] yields 1.05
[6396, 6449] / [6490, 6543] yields 1.02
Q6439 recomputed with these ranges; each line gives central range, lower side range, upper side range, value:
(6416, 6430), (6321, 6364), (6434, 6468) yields -0.03 mag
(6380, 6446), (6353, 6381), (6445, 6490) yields -0.01 mag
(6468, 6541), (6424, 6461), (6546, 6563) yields -0.03 mag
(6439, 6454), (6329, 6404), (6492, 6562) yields 0.04 mag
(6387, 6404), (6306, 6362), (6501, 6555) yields -0.01 mag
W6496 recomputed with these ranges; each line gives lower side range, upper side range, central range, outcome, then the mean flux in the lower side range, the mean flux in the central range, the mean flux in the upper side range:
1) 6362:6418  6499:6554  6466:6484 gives -0.34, 14.6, 14.8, 14.6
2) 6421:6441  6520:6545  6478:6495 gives -0.45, 14.2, 14.8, 14.5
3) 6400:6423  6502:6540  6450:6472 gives 0.42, 14.5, 14.2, 14.3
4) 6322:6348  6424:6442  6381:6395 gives -0.76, 14.3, 15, 14.1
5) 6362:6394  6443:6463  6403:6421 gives -0.08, 14.6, 14.4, 14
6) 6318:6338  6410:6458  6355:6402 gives -1.20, 14.3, 14.6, 14.2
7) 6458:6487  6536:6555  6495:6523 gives 1.14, 14.7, 14.3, 15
